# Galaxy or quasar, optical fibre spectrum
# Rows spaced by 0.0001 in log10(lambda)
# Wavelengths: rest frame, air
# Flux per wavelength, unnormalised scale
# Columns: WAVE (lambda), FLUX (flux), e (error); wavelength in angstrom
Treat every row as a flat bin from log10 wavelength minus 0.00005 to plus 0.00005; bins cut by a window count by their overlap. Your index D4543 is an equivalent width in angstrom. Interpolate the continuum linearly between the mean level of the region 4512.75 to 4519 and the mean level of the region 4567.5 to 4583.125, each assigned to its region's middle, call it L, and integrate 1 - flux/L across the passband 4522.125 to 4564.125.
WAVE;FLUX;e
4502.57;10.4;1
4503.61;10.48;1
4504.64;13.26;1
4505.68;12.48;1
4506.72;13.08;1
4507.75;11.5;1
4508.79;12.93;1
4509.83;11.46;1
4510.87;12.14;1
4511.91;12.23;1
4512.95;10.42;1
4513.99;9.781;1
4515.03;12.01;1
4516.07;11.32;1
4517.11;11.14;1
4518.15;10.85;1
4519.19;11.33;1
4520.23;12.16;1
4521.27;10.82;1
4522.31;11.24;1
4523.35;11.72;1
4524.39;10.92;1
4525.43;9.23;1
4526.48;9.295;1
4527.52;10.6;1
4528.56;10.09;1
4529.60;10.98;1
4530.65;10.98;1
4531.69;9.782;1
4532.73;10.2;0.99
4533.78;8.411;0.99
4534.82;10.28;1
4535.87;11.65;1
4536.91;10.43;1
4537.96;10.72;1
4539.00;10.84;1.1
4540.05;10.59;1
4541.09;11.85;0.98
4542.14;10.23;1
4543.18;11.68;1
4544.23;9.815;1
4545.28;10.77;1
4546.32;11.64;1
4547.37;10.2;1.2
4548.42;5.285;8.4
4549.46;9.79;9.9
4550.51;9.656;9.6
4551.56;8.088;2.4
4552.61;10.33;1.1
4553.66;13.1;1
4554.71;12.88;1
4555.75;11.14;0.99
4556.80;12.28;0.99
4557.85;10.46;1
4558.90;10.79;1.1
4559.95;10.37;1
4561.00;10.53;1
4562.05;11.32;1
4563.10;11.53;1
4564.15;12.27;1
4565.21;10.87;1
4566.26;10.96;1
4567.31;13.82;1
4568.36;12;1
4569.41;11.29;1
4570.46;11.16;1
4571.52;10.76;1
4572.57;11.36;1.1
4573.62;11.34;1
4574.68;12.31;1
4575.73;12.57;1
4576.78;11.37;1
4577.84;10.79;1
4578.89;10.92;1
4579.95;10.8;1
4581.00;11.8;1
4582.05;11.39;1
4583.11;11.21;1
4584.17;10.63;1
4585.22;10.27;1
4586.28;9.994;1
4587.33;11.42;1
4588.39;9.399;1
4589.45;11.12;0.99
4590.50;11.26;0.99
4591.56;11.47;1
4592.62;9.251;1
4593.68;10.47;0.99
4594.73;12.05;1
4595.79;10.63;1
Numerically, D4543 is 2.4 angstrom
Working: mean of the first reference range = 11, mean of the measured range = 10.6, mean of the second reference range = 11.5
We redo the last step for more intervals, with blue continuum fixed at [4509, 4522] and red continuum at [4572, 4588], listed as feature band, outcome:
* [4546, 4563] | 1.1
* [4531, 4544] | 0.9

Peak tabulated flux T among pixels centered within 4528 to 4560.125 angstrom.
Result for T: 13.1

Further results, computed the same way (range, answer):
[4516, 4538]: 12.16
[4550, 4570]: 13.82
